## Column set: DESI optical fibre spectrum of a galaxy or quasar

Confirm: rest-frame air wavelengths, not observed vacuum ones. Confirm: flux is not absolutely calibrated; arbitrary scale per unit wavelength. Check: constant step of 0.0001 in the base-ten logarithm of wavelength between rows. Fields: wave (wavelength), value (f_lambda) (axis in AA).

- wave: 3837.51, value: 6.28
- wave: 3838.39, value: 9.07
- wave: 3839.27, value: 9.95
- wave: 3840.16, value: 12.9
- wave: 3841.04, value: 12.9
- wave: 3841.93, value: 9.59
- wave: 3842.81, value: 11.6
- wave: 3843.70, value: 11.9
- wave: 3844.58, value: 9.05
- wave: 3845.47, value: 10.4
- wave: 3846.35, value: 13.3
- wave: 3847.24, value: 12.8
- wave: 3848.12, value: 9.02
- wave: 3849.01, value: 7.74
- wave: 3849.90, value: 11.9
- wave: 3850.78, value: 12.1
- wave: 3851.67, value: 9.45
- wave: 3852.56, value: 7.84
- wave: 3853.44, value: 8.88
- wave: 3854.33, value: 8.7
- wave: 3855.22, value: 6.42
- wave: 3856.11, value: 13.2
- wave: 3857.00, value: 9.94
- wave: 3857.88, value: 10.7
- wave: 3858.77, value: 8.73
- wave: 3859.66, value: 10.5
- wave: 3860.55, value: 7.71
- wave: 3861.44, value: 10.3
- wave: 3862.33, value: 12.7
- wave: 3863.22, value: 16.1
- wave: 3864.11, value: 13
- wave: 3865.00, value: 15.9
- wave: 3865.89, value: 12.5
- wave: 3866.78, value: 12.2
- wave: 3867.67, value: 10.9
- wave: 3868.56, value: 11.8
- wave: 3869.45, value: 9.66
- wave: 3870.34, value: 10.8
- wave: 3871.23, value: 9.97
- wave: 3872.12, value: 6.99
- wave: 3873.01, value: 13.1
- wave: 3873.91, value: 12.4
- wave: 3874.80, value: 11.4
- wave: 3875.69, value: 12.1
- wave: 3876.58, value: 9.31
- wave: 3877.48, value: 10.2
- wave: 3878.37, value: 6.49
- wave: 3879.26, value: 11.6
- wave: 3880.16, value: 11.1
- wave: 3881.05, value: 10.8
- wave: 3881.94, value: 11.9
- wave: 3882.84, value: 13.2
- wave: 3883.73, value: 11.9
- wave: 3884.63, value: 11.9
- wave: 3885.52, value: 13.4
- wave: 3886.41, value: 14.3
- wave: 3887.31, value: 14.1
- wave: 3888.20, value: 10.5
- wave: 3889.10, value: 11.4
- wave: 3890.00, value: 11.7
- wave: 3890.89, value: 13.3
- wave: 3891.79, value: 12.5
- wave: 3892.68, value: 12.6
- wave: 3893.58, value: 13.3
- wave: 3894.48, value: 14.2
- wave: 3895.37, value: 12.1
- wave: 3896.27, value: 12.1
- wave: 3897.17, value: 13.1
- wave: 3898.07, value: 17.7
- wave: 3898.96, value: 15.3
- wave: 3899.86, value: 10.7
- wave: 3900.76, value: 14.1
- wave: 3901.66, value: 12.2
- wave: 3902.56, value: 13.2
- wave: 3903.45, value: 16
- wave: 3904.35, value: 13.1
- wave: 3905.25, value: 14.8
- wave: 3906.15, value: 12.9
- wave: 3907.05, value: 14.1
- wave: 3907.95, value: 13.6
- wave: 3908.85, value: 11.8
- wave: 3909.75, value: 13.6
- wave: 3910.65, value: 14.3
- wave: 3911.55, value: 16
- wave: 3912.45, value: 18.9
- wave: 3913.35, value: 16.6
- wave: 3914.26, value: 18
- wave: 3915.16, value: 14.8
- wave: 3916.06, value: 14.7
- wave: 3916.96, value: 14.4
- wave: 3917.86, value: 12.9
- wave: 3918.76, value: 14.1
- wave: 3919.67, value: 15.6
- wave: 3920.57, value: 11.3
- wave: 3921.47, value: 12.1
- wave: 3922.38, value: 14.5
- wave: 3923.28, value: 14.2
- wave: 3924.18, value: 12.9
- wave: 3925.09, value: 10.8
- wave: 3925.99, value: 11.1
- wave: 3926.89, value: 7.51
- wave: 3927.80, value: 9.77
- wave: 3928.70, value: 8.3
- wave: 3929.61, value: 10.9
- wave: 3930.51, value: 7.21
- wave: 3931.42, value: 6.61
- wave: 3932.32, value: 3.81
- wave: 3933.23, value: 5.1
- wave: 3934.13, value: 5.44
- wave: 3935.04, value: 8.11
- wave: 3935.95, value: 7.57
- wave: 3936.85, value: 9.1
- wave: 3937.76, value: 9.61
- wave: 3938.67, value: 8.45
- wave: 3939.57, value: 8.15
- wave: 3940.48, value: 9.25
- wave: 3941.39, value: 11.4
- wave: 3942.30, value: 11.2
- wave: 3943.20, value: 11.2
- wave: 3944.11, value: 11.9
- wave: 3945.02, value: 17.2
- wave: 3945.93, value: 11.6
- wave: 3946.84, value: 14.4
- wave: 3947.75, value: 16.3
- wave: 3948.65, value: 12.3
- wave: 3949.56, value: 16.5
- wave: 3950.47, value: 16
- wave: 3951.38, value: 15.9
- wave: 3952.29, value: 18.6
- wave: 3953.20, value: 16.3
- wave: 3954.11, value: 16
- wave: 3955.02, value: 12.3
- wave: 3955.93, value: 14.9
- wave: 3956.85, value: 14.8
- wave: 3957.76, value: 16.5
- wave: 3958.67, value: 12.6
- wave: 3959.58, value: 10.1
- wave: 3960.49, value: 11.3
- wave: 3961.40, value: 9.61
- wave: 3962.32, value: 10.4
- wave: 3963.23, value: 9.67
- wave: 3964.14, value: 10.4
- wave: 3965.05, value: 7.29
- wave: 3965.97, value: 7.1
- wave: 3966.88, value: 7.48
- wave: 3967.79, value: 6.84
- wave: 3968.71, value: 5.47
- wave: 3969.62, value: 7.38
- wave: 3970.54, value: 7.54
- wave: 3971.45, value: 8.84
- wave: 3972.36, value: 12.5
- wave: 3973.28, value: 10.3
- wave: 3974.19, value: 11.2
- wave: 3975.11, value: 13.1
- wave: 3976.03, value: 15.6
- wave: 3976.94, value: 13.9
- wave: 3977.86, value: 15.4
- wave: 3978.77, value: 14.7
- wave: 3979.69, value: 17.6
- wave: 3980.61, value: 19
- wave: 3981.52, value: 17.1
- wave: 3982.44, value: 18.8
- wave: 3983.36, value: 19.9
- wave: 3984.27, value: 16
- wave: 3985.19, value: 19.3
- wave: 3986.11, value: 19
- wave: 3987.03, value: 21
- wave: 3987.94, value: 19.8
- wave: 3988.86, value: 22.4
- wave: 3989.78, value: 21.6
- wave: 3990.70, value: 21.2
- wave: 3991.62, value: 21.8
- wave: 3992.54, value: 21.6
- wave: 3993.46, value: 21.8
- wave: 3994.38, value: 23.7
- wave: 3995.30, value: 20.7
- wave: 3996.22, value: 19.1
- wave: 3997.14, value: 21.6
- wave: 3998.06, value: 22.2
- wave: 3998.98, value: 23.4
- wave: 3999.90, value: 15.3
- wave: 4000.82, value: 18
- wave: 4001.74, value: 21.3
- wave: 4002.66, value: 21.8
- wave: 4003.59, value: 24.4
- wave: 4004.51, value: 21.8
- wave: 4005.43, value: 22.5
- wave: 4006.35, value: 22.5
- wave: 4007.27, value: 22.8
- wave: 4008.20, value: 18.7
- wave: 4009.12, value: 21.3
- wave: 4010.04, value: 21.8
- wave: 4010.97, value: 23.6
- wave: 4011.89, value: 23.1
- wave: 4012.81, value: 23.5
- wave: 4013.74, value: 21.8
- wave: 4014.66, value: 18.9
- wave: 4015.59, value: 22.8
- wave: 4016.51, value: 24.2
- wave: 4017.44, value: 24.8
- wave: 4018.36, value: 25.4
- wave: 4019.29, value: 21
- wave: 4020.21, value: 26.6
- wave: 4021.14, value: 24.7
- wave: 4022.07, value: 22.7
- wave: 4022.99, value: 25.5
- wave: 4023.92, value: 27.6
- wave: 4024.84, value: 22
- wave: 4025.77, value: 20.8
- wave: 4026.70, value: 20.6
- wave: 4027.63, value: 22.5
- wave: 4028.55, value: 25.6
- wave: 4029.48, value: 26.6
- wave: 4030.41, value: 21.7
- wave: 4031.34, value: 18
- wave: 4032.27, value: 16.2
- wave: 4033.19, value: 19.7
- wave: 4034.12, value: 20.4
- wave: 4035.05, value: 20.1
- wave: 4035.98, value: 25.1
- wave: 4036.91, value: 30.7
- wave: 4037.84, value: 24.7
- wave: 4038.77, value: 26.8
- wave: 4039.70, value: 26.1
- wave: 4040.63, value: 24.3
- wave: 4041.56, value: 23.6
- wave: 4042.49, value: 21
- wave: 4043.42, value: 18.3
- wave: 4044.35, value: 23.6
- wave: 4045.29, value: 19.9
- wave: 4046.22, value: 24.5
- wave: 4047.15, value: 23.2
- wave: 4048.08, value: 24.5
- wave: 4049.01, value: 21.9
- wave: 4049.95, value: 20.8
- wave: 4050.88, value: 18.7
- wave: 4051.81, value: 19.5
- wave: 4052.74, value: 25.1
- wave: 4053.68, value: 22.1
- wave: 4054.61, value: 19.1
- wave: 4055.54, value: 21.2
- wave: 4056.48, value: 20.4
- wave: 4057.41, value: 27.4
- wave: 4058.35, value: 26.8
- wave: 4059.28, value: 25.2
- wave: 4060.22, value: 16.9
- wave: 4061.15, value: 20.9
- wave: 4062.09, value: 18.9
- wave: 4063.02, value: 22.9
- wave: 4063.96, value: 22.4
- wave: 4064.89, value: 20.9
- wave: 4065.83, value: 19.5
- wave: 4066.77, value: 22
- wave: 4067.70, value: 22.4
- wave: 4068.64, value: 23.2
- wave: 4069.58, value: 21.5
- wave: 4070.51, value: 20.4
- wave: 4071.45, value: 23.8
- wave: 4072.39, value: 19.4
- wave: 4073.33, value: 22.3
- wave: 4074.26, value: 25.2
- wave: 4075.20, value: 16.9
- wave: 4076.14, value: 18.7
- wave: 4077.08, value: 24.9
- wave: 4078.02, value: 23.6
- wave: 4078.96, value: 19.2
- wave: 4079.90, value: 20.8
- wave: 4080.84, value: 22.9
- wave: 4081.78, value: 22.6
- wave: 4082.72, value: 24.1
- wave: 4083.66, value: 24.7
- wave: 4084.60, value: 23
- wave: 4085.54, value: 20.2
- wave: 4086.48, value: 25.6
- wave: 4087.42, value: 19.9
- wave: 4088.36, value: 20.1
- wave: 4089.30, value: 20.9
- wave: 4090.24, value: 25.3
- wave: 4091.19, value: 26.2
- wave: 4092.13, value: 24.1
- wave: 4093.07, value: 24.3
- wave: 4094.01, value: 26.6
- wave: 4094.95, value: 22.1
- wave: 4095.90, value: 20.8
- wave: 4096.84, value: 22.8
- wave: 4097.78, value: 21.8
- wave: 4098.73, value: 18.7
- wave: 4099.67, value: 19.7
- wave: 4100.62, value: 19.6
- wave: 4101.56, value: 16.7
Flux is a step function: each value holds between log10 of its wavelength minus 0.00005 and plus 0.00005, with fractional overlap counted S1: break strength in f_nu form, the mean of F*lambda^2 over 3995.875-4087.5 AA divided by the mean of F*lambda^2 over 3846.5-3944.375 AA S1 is 2.06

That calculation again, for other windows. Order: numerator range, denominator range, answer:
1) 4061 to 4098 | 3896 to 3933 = 1.88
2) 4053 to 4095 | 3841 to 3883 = 2.29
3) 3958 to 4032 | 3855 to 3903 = 1.65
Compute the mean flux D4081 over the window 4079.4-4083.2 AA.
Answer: 22.6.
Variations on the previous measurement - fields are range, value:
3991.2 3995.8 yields 21.9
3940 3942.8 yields 10.6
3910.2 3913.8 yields 16.5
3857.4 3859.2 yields 9.76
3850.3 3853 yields 9.85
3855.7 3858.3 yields 11.3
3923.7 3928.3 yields 10.4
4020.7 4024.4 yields 25.1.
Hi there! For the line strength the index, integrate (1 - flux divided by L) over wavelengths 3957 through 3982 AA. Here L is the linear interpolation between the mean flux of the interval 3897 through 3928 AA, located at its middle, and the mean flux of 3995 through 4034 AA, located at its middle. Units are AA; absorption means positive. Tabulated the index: 9.47 AA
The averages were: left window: 13.8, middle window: 11.5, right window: 22.1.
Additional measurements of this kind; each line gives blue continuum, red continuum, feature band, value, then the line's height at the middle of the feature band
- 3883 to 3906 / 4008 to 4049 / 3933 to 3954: 6.1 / 16.7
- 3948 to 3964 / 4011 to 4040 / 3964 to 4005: 3.0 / 17.6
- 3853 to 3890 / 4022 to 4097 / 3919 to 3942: 7.9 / 14.7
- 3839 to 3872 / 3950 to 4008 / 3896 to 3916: -2.1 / 13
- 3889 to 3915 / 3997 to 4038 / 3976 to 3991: 1.2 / 19.9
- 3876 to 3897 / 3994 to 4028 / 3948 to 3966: 4.7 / 17.8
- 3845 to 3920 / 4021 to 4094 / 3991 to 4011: -2.3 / 19.2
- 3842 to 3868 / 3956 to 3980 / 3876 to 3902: -3.3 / 10.9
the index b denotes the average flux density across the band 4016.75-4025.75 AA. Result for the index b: 24.3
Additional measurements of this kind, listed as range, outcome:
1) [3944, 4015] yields 16.6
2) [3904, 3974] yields 11.8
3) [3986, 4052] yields 22.3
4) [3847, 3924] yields 12.3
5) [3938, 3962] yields 13.2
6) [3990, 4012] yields 21.5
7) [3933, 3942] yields 8.34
